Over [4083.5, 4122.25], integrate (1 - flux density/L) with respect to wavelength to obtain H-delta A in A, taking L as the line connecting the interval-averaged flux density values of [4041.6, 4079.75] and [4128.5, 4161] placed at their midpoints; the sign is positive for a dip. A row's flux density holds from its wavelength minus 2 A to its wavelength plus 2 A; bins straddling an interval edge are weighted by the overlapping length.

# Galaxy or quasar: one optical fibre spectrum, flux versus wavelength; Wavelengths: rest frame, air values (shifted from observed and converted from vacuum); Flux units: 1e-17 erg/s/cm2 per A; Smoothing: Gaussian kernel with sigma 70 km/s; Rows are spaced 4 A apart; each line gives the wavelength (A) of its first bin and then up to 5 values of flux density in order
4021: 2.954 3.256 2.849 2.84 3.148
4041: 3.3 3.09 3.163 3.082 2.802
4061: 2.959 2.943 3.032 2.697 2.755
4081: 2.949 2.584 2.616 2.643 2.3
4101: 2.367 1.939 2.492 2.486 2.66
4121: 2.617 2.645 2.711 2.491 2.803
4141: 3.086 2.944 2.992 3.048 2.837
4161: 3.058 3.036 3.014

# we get 6.0 A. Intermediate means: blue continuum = 2.96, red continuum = 2.88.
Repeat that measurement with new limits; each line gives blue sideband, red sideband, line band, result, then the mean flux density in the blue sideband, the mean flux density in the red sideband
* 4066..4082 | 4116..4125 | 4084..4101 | 1.6 A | 2.86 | 2.64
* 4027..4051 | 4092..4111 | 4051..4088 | -2.1 A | 3.06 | 2.33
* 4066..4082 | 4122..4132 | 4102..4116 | 2.0 A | 2.86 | 2.65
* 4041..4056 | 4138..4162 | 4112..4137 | 3.3 A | 3.12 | 2.98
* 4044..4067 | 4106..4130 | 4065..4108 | 2.9 A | 3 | 2.57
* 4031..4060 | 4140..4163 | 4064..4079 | 0.9 A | 3.06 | 2.99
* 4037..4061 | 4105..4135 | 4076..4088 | 0.3 A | 3.08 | 2.54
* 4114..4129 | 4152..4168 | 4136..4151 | -0.7 A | 2.64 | 2.99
